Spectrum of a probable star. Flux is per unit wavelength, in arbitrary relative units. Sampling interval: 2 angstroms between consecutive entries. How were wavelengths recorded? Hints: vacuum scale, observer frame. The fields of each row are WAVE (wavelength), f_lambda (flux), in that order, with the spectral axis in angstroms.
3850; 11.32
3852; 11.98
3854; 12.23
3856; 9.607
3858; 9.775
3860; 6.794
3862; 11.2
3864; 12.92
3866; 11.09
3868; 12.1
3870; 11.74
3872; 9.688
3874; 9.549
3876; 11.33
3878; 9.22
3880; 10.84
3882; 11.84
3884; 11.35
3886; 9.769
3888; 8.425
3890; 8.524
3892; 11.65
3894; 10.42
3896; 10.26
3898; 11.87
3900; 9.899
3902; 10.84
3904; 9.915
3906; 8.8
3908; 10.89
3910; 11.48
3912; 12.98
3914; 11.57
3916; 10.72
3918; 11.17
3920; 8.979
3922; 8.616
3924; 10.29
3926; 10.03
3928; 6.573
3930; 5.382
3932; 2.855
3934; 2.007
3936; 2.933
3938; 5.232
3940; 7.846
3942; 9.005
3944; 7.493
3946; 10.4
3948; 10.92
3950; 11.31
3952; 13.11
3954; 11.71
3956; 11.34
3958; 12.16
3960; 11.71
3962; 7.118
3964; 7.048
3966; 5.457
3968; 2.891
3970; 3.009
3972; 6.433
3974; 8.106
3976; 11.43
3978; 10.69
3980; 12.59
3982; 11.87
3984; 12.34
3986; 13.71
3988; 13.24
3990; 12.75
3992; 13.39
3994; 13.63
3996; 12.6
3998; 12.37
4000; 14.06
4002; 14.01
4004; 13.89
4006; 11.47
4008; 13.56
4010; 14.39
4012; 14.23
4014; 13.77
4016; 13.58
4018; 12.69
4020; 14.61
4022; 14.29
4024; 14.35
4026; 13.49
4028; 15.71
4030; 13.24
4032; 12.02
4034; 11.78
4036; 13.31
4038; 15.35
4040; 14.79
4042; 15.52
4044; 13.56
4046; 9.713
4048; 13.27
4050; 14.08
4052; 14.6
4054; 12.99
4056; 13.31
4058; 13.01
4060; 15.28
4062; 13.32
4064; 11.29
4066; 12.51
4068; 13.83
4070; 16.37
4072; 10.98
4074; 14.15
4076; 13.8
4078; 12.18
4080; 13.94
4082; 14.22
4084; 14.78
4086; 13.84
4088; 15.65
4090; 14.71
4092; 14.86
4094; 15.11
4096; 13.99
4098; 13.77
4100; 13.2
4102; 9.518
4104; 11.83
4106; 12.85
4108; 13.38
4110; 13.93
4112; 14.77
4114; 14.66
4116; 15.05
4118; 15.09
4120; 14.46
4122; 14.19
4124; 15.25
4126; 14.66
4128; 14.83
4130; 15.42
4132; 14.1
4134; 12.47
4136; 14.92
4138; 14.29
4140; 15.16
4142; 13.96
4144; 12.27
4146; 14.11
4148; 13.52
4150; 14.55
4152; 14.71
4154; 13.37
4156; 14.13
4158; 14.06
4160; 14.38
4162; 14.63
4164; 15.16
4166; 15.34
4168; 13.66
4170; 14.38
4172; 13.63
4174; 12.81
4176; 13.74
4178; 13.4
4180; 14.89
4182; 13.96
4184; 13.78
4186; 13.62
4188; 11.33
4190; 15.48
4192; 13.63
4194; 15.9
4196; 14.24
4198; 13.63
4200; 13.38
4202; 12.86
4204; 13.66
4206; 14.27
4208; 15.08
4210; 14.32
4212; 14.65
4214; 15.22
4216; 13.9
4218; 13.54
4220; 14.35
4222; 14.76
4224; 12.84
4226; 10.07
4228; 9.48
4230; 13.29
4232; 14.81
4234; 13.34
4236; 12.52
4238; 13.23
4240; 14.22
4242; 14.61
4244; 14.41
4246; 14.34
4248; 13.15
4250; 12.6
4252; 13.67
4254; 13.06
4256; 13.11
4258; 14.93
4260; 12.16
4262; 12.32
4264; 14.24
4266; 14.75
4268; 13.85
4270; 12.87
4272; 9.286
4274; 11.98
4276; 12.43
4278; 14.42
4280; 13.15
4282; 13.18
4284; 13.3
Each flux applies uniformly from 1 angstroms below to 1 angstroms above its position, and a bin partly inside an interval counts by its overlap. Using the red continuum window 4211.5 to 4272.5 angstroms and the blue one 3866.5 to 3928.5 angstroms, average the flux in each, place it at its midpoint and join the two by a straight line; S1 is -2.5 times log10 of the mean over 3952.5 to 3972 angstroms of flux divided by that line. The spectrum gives 0.327 mag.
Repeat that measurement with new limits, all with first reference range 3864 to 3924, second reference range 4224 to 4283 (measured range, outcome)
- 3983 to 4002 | -0.17 mag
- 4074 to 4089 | -0.18 mag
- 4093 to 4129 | -0.15 mag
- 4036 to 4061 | -0.18 mag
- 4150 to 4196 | -0.13 mag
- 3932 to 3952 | 0.41 mag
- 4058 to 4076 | -0.14 mag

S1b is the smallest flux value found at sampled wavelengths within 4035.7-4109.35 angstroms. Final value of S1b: 9.518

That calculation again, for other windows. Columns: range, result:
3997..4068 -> 9.713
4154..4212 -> 11.33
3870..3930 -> 5.382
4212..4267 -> 9.48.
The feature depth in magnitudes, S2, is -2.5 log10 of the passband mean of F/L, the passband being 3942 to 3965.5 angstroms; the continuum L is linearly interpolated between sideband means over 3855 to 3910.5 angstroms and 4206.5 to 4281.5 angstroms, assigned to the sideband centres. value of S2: 0.08 mag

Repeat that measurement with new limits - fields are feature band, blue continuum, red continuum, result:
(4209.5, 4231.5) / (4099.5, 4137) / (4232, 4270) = 0.028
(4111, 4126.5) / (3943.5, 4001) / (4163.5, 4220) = -0.149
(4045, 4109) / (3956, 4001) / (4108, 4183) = -0.065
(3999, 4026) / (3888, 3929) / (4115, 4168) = -0.141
